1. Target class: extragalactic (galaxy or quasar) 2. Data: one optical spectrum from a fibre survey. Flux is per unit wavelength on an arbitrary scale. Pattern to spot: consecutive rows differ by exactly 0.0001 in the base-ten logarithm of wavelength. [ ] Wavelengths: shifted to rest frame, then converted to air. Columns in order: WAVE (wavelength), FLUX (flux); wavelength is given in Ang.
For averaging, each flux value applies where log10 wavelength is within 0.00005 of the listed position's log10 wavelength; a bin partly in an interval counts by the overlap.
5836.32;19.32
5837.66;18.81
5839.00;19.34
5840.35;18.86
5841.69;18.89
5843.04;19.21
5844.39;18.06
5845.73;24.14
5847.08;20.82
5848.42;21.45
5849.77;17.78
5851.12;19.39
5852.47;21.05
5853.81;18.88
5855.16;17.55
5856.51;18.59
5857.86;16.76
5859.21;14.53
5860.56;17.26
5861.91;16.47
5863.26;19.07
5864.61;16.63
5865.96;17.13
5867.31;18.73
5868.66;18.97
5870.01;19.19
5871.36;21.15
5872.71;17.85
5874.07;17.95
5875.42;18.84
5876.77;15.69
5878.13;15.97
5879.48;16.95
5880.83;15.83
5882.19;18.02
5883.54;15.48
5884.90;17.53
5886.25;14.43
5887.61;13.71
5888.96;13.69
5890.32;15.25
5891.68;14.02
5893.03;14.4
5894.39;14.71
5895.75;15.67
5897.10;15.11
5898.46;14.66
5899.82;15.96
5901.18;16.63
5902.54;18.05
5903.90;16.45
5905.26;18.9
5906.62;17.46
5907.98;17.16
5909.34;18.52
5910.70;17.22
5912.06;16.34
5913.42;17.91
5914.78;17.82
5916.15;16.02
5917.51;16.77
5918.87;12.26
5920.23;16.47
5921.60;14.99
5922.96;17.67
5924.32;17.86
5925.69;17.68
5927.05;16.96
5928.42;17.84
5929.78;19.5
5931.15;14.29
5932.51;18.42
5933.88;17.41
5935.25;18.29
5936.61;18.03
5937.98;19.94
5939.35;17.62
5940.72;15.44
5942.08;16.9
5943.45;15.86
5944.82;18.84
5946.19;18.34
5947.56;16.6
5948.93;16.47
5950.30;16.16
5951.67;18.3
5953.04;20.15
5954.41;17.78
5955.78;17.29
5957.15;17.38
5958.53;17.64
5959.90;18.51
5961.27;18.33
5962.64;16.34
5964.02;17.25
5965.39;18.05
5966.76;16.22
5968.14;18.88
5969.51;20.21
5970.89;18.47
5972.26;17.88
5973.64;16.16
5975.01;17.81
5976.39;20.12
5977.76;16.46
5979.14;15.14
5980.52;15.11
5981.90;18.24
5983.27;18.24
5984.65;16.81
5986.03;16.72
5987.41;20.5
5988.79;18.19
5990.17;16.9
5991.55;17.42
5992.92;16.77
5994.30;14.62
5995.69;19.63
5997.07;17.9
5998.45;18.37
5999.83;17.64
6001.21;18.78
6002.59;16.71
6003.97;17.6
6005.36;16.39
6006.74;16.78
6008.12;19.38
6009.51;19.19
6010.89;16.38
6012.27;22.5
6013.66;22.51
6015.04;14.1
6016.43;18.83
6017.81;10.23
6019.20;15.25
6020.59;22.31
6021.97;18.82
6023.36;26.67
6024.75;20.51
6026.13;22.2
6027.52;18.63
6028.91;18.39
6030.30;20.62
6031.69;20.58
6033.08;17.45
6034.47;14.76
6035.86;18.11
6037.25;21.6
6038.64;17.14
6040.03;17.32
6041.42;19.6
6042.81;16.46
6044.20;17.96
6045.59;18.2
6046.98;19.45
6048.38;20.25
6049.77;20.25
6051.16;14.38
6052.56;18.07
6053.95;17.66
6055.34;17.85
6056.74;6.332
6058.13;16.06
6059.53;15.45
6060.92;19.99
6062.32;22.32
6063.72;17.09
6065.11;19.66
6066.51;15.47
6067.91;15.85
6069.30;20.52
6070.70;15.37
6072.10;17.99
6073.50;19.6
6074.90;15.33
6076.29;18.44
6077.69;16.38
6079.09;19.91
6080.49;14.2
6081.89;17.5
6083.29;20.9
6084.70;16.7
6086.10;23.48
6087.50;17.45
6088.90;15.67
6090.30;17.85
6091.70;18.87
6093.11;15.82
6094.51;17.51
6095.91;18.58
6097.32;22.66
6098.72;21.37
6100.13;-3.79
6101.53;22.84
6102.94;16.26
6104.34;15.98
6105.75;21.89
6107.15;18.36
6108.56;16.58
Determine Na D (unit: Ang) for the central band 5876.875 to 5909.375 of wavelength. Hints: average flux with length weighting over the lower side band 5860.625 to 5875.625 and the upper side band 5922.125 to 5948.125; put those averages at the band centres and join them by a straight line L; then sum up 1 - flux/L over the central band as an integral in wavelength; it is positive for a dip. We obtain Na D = 3.7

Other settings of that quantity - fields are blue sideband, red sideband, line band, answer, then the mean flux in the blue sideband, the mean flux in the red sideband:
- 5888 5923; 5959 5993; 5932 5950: -0.7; 16.1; 17.6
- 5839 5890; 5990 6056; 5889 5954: 4.3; 17.9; 18.3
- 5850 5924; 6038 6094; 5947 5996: -1.0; 16.9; 17.6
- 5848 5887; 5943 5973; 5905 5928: 1.1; 17.7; 17.8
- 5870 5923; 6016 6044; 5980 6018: 1.1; 16.4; 18.8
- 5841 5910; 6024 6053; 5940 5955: 0.5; 17.4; 18.7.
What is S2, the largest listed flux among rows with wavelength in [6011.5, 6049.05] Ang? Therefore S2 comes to 26.67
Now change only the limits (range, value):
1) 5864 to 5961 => 21.15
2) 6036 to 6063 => 22.32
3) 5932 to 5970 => 20.21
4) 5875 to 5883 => 18.84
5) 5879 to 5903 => 18.05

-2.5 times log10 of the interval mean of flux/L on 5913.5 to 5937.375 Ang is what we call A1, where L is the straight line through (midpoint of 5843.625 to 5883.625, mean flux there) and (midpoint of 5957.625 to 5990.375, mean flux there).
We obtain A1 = 0.06 mag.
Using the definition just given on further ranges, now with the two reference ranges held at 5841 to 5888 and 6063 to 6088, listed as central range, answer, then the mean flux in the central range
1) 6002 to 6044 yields -0.038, 18.6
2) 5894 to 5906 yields 0.109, 16.3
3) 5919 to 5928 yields 0.082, 16.7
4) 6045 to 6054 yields -0.028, 18.4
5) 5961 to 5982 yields 0.028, 17.5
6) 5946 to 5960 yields 0.020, 17.6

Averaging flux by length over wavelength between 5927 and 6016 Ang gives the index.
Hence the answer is 17.7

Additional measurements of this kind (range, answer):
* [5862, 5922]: 16.6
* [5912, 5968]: 17.3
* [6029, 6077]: 17.7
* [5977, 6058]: 17.9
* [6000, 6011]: 17.7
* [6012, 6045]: 18.8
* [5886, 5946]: 16.6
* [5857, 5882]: 17.5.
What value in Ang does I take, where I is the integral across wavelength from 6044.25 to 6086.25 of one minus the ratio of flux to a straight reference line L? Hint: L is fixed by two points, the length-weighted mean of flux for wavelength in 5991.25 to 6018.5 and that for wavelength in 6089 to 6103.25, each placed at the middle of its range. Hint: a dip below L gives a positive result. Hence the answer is -1.4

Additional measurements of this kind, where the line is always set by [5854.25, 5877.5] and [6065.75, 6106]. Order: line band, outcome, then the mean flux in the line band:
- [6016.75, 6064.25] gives -1.86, 18.2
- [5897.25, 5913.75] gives 0.65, 17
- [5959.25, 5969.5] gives -0.11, 17.8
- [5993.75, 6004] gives -0.08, 17.7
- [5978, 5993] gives 0.27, 17.3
